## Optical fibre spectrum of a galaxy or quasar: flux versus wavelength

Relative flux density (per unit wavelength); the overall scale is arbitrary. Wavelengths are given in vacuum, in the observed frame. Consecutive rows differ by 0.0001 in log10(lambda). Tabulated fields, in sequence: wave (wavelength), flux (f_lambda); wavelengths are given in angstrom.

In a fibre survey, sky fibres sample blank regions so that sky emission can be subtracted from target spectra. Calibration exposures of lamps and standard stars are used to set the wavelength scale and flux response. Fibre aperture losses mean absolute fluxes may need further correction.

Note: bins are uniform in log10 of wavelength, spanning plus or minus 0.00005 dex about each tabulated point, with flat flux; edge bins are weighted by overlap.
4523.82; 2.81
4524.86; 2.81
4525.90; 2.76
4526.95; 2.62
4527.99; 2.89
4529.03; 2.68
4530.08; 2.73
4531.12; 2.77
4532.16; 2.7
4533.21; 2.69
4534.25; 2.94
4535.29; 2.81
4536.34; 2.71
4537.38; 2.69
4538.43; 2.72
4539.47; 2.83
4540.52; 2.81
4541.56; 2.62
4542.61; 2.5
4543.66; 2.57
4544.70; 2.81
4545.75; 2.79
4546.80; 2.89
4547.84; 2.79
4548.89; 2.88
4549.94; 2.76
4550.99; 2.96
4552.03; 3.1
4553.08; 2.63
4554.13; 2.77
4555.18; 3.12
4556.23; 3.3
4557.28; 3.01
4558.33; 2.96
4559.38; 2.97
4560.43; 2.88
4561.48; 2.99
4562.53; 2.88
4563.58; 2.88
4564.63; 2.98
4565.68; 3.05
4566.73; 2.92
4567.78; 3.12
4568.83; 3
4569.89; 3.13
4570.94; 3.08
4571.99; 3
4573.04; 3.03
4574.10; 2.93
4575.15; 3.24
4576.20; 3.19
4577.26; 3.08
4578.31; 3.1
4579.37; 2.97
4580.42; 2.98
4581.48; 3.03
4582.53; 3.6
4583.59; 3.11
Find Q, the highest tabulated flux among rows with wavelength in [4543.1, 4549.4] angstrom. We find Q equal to 2.89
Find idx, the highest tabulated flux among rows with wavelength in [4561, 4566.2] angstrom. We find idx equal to 3.05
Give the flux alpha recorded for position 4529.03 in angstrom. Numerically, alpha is 2.68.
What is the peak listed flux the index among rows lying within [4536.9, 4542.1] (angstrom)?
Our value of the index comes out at 2.83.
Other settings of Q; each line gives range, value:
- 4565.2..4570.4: 3.13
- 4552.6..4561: 3.3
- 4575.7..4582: 3.19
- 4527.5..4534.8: 2.94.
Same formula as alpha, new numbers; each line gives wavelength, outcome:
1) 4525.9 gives 2.76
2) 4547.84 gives 2.79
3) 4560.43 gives 2.88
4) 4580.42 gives 2.98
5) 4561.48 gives 2.99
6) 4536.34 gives 2.71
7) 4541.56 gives 2.62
